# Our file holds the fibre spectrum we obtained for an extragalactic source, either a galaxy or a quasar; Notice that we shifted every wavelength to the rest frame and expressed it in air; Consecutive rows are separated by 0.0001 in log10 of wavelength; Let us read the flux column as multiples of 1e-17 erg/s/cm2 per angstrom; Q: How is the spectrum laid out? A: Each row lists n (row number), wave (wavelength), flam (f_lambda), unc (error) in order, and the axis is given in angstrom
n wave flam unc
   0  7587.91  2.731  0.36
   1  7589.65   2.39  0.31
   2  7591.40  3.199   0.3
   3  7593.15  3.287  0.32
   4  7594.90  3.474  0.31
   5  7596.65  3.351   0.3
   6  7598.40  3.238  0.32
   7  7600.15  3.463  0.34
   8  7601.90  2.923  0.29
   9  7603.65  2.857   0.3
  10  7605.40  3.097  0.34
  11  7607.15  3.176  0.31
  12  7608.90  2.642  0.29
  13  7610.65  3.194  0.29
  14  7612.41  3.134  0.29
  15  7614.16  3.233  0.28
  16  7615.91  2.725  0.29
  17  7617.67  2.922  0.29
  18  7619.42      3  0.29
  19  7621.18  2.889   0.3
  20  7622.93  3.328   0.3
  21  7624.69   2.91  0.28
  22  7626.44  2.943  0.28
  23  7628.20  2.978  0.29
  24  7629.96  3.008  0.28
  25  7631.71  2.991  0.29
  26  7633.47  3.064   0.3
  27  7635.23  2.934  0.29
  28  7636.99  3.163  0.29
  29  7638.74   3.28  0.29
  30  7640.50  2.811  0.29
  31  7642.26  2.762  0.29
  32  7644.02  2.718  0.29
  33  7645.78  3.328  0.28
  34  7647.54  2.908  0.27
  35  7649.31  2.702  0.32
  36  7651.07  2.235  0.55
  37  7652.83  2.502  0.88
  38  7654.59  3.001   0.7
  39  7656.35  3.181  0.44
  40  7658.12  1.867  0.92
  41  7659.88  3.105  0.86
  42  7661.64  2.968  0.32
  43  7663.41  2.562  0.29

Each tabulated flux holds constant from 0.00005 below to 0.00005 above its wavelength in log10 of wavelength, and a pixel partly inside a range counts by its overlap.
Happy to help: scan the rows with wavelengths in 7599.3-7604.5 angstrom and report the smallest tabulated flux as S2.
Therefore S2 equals 2.857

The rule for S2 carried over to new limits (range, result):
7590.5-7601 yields 3.199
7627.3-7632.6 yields 2.978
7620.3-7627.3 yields 2.889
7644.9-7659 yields 1.867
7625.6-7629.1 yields 2.943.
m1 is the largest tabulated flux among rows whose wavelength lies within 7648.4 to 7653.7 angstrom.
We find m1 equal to 2.702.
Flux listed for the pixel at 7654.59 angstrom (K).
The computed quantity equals 3.001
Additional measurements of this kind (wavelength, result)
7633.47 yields 3.064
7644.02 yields 2.718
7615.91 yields 2.725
